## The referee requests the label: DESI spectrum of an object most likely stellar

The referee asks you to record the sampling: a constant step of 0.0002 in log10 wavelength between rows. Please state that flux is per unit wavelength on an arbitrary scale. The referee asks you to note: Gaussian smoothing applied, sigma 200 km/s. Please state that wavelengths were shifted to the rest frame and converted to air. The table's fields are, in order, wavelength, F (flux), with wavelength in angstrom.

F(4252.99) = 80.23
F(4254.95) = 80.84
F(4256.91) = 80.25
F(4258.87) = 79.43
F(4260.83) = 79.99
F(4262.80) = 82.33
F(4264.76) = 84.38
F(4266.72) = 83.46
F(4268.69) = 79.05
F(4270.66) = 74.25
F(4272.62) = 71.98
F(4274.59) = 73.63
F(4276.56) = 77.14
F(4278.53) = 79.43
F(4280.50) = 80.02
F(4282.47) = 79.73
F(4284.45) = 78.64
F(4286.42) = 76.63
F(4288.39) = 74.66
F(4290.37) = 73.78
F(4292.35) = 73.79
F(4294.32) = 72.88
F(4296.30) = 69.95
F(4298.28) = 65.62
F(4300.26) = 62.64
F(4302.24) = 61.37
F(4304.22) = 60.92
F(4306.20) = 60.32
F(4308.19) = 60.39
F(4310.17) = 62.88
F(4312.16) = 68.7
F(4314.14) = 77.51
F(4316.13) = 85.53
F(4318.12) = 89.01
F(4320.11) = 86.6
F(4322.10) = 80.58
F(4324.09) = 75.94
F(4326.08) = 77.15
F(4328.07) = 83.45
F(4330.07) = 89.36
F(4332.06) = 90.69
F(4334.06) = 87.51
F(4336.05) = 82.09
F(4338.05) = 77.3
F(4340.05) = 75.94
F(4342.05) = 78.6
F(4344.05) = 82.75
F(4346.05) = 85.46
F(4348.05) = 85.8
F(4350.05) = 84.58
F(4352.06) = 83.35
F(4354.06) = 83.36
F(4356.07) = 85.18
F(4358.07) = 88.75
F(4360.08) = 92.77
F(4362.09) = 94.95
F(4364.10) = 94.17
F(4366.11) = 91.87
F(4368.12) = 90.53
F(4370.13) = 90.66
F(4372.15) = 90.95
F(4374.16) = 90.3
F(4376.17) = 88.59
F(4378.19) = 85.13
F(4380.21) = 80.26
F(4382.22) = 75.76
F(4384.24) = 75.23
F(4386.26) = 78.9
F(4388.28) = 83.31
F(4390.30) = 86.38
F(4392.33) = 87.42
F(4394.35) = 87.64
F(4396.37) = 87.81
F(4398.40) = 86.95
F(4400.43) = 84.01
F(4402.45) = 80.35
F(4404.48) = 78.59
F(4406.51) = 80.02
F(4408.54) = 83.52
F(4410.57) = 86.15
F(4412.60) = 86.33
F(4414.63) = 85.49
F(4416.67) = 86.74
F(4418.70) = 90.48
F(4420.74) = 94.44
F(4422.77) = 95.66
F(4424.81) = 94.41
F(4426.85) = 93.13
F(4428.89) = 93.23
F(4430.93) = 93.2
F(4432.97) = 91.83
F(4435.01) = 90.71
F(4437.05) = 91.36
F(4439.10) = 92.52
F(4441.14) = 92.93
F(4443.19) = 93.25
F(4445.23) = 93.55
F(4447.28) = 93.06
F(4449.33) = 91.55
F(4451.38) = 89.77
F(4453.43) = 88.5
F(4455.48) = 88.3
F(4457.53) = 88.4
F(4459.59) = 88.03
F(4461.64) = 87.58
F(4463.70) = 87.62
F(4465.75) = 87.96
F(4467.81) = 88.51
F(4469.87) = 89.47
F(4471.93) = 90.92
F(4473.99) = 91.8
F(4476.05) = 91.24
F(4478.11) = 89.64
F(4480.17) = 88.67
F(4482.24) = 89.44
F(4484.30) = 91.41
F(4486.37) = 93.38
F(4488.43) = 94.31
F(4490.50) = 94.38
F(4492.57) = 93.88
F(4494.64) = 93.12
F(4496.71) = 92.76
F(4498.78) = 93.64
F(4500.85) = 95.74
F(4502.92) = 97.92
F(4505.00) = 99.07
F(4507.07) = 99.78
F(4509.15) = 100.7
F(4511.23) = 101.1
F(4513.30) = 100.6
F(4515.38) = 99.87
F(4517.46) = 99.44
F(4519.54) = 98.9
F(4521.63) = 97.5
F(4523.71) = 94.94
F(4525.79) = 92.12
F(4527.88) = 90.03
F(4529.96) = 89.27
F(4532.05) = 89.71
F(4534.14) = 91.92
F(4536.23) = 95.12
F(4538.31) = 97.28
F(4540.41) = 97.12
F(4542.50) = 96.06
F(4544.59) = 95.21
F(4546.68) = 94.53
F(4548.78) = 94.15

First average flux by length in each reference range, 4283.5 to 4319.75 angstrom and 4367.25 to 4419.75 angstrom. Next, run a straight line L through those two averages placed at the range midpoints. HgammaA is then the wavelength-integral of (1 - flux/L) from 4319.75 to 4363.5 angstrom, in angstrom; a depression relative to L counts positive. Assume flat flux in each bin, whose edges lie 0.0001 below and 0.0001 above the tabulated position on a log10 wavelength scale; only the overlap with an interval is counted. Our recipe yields -4.0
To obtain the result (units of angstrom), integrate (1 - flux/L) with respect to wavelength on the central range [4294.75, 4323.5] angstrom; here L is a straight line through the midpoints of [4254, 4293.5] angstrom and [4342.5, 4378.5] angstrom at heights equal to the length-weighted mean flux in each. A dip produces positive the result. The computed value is 4.0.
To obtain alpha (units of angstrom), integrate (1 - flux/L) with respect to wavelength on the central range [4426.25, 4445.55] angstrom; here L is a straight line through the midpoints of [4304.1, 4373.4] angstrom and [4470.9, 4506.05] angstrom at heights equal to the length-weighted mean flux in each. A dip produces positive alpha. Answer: -0.69 angstrom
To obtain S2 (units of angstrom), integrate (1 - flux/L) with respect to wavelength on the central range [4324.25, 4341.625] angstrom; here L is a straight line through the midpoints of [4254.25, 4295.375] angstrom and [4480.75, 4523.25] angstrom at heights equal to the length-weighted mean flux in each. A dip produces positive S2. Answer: 0.02 angstrom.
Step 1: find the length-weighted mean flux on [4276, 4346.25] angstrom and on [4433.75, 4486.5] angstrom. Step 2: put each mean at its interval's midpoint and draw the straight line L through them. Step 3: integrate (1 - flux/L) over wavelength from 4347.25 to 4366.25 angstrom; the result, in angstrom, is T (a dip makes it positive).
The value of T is -1.9 angstrom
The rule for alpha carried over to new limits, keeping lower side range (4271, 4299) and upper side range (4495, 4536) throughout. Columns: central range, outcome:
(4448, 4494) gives 0.83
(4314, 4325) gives -0.69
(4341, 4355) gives -0.47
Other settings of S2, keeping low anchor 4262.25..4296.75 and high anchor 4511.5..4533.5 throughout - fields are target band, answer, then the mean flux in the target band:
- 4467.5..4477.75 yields 0.13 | 90.5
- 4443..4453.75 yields -0.23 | 91.7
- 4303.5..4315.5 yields 2.04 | 65.8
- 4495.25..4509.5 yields -0.44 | 96.8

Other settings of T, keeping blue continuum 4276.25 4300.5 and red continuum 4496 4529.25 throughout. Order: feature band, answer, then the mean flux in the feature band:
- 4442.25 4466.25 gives 0.4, 89.8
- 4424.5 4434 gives -0.5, 93.1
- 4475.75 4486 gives 0.4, 90.2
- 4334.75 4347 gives -0.1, 80.5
